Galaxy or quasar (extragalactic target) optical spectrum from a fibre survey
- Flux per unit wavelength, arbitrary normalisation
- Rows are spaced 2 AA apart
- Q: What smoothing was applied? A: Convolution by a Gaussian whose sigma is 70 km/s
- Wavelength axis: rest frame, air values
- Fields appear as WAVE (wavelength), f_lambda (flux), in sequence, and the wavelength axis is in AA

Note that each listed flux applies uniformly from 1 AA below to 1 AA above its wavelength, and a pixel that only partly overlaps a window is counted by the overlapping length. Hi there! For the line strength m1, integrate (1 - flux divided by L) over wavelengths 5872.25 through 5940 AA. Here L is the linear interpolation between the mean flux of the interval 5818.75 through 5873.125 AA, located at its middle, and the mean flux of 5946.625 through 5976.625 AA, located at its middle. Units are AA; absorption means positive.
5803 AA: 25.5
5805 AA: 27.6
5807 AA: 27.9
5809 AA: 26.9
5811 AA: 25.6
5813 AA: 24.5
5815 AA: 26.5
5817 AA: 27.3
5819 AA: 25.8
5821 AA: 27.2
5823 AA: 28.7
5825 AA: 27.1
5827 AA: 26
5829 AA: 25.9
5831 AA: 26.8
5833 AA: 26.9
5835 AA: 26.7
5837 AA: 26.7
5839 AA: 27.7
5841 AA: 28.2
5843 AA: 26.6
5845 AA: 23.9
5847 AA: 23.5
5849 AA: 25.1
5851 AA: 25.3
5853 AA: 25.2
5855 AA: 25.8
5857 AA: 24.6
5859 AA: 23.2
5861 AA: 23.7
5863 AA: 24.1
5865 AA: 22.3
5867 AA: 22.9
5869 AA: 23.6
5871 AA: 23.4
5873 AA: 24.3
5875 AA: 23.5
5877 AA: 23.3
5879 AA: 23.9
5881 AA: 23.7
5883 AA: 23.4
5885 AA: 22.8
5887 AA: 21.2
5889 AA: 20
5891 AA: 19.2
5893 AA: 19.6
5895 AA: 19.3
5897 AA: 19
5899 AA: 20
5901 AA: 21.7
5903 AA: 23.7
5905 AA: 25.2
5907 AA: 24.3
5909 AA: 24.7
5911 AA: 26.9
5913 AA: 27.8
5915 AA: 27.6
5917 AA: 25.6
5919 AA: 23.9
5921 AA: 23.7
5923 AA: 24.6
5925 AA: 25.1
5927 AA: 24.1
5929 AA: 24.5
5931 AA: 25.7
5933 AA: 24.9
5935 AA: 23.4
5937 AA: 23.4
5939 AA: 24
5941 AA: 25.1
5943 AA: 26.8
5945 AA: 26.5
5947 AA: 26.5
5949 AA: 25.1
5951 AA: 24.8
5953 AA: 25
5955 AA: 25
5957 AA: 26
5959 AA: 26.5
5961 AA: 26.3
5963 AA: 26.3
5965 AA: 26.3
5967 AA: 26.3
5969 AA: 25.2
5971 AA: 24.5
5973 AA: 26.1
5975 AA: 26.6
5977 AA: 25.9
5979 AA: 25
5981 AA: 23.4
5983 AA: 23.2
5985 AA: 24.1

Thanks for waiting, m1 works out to 5.62 AA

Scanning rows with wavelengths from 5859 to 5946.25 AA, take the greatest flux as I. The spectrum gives 27.8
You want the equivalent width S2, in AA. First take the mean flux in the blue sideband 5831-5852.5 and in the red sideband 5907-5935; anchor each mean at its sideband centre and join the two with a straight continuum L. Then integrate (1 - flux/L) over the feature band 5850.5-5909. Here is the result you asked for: 6.4 AA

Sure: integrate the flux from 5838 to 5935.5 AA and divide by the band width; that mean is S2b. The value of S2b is 23.9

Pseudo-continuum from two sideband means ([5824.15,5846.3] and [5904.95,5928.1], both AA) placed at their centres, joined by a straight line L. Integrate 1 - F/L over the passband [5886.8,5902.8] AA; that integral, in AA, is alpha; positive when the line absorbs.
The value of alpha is 3.4 AA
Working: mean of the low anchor 26.5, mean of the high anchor 25.3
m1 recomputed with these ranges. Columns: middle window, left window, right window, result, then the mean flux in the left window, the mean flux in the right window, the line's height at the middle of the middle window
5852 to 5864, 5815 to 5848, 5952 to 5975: 0.9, 26.6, 25.8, 26.4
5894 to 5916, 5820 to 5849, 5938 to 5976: 2.0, 26.5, 25.7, 26.1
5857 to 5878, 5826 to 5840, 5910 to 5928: 2.2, 26.7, 25.5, 26.2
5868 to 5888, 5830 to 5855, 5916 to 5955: 1.8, 26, 24.9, 25.6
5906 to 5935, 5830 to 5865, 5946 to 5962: 0.5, 25.4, 25.6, 25.6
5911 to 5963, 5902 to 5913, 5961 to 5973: 0.4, 25.2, 25.8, 25.5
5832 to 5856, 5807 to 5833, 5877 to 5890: -0.9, 26.6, 22.6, 25.1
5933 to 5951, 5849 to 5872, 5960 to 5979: 0.3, 24.1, 25.9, 25.4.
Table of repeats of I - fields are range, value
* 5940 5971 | 26.8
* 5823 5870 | 28.7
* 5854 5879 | 25.8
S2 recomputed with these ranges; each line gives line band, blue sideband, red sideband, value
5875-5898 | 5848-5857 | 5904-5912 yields 3.4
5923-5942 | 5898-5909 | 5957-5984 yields -0.2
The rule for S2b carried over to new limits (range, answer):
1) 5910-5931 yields 25.4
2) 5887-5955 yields 24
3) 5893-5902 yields 20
